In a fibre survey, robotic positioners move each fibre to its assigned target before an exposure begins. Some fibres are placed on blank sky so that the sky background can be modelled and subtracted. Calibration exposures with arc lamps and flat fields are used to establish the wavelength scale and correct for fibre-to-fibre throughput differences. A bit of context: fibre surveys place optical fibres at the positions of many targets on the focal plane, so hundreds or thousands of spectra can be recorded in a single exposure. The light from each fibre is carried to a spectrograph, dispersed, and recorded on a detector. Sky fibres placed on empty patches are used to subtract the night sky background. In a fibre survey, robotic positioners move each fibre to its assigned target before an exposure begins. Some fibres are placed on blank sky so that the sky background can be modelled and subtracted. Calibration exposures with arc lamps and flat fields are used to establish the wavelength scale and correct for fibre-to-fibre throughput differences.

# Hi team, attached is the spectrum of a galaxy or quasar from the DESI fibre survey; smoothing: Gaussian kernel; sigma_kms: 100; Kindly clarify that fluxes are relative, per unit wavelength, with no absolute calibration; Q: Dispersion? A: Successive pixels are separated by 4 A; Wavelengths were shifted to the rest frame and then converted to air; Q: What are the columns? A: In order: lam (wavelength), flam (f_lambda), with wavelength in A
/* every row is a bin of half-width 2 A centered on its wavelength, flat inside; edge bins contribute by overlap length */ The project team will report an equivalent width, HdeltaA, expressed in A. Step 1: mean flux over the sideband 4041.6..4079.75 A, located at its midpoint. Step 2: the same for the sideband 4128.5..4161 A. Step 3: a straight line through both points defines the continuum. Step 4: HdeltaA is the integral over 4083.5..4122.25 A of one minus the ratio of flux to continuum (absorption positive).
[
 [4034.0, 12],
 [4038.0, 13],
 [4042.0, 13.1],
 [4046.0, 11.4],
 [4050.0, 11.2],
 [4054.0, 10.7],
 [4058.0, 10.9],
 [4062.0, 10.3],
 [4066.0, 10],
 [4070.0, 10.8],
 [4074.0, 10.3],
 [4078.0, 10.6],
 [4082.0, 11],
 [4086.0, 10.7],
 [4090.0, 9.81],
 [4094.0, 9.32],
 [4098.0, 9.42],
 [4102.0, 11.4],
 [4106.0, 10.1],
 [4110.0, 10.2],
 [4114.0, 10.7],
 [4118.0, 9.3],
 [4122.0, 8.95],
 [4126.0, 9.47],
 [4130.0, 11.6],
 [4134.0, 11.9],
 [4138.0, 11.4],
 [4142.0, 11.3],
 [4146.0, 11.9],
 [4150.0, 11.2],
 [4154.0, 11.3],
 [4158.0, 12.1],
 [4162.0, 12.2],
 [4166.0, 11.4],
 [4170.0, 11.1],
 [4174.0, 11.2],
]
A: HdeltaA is 4.05 A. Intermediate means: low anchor 10.8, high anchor 11.6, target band 10.1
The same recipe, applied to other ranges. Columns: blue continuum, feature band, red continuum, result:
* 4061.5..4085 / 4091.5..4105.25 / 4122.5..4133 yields 0.6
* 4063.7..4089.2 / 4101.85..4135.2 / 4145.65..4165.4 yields 2.5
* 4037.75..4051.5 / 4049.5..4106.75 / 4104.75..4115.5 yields 3.9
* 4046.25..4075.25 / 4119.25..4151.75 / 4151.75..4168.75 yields 1.5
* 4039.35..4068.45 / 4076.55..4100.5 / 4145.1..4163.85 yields 2.5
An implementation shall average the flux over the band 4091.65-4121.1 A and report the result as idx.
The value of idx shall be 10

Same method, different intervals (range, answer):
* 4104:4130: 9.93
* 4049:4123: 10.3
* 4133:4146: 11.6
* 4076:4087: 10.8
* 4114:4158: 10.9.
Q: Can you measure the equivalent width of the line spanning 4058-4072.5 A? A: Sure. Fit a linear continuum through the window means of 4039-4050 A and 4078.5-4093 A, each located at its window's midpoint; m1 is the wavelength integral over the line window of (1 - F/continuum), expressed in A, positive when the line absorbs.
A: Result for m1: 1.08 A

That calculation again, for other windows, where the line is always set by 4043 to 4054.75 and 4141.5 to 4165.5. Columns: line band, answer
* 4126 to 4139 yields 0.3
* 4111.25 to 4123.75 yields 2.0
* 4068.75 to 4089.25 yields 1.4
